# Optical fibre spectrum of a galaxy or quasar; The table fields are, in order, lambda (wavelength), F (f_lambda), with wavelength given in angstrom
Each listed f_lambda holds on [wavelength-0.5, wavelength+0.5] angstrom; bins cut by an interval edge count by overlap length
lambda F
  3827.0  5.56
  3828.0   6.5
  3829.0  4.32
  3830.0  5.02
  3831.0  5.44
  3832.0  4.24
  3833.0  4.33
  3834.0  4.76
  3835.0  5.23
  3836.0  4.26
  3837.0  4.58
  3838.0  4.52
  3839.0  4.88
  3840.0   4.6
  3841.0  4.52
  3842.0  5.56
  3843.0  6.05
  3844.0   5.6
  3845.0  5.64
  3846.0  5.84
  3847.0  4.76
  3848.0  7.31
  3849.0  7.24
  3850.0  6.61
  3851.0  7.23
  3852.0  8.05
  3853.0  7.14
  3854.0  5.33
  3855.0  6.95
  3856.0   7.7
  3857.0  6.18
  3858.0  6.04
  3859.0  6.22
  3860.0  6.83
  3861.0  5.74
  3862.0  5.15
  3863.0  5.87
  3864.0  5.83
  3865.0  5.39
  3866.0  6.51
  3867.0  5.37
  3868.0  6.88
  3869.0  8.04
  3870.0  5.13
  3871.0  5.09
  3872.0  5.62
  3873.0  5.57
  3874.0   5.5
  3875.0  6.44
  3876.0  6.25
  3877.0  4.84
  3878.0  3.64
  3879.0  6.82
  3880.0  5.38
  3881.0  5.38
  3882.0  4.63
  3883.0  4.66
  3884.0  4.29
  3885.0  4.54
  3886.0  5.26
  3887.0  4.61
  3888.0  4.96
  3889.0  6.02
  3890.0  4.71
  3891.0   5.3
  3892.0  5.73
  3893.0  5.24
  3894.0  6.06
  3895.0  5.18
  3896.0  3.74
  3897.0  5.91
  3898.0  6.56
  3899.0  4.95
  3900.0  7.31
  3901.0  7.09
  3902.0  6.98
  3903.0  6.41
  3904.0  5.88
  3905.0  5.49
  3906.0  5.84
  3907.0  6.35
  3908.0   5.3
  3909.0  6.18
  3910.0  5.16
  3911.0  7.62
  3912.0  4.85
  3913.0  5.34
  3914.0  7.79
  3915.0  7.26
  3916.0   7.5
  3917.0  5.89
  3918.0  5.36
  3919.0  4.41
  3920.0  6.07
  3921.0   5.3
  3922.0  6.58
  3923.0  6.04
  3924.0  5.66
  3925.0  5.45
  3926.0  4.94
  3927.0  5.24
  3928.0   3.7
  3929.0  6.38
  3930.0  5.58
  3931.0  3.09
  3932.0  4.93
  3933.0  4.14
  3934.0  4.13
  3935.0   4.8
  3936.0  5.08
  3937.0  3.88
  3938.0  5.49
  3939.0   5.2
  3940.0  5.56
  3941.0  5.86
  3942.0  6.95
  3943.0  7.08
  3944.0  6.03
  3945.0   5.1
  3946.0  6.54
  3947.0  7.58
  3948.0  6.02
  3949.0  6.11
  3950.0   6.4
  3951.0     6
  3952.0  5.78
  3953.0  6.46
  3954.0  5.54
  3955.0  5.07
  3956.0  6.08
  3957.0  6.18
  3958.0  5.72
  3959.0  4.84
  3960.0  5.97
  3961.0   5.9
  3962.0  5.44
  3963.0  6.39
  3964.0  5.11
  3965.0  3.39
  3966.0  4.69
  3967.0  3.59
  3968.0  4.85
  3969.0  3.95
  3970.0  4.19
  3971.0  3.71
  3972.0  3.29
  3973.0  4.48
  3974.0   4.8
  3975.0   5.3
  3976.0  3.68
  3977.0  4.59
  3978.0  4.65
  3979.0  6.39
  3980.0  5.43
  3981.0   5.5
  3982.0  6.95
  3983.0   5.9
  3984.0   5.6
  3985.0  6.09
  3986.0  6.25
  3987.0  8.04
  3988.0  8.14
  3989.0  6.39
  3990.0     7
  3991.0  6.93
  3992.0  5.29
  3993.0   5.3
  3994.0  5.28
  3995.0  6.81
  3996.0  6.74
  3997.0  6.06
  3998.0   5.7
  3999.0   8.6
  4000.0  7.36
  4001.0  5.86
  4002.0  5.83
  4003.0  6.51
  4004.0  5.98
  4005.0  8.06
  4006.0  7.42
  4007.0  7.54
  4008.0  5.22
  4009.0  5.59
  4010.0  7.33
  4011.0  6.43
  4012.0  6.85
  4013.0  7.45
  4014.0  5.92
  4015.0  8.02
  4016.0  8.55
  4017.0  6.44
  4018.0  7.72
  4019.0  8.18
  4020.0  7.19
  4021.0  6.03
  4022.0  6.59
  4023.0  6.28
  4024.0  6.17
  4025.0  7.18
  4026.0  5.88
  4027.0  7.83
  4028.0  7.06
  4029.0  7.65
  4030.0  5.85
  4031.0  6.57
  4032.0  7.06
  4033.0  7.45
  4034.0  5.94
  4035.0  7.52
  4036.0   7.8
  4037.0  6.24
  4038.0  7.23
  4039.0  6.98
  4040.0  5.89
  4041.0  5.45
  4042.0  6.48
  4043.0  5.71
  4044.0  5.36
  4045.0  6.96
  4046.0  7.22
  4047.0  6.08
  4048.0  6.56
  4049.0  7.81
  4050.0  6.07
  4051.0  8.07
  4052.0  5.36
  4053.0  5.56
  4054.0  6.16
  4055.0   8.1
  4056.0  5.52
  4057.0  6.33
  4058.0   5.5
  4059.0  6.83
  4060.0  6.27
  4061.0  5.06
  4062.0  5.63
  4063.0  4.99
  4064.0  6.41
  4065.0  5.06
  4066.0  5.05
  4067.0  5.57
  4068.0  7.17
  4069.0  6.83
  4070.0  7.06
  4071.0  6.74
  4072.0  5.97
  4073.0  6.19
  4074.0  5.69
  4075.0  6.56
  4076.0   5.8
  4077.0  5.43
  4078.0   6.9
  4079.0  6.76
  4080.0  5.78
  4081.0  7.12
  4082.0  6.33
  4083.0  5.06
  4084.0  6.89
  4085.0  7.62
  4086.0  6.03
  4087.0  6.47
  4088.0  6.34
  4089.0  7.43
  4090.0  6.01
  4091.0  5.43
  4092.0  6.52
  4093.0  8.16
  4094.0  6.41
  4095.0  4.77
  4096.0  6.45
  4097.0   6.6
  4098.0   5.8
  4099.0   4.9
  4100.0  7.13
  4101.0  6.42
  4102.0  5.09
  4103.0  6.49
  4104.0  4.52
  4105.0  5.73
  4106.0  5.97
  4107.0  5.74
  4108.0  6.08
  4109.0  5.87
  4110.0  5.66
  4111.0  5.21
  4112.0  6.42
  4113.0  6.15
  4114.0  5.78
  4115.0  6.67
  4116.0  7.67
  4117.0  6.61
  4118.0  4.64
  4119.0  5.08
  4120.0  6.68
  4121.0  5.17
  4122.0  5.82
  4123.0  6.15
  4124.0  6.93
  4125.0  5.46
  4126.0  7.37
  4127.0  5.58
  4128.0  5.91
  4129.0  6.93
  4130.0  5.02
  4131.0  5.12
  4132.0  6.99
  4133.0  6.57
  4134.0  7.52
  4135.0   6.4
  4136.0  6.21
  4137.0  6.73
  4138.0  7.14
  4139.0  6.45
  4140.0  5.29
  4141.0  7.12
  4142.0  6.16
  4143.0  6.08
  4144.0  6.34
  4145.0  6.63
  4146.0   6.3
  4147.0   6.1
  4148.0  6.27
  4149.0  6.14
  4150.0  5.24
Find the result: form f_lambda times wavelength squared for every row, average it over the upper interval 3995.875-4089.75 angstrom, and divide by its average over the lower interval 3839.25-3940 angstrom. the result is 1.24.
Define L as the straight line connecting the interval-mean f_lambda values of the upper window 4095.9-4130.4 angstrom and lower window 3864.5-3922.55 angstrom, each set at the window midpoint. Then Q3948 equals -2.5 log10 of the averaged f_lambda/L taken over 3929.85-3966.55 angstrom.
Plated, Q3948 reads 0.05 mag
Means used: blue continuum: 5.73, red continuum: 5.99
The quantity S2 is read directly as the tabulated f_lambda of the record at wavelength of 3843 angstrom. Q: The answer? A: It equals 6.05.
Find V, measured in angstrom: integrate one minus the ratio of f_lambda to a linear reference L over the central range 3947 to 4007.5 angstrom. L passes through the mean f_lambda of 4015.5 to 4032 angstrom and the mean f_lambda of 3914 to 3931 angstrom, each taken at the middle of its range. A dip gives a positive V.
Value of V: 5.5 angstrom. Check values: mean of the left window 5.69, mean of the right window 6.95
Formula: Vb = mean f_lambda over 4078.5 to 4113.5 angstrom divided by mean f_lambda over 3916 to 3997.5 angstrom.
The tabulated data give 1.11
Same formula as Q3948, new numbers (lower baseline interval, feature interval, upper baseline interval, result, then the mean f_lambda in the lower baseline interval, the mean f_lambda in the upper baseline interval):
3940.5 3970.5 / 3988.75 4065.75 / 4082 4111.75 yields -0.121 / 5.63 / 6.1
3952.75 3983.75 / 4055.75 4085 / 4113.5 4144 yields -0.053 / 5.09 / 6.24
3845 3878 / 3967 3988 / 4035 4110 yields 0.189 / 6.16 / 6.24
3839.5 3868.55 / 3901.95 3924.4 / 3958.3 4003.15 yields -0.026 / 6.15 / 5.61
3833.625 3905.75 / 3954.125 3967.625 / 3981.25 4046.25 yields 0.200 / 5.72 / 6.68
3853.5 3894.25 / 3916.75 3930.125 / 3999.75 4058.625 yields 0.099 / 5.65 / 6.69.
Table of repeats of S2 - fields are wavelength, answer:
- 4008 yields 5.22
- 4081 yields 7.12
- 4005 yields 8.06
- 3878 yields 3.64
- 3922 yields 6.58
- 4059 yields 6.83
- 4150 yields 5.24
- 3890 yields 4.71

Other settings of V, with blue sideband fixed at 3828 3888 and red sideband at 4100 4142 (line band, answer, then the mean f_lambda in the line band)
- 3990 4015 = -2.8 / 6.54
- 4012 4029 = -3.2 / 7.04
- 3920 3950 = 1.4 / 5.49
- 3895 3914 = -0.9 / 5.97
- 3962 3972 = 2.4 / 4.42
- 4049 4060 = -0.8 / 6.41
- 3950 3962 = 0.0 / 5.79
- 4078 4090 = -0.9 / 6.52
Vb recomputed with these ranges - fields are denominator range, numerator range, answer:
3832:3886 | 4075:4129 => 1.08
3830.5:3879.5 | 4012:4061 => 1.16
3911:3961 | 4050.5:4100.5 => 1.10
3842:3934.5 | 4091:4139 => 1.06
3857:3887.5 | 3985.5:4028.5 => 1.21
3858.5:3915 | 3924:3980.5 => 0.91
